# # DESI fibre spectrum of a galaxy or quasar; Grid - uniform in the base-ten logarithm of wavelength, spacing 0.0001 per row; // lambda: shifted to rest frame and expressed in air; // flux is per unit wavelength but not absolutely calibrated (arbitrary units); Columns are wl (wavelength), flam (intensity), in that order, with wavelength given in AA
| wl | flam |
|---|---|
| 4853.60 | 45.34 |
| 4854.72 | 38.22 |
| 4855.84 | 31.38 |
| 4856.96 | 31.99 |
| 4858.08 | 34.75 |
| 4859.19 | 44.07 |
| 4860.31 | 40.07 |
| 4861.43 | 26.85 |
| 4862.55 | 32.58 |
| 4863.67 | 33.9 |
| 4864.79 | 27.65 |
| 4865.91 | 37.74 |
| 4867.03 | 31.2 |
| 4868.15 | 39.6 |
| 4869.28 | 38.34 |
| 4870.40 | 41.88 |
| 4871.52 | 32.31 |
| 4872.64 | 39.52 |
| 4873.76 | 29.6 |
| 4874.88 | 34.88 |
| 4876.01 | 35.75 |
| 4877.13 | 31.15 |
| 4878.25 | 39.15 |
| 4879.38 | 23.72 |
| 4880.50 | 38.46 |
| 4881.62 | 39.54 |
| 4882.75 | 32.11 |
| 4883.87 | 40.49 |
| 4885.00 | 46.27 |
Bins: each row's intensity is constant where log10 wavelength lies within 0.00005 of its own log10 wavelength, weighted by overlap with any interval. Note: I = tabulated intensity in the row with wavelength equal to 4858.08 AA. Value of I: 34.75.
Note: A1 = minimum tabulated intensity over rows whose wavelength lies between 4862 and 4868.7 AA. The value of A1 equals 27.65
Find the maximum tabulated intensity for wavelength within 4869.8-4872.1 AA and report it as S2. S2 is 41.88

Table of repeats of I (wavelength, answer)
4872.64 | 39.52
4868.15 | 39.6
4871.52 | 32.31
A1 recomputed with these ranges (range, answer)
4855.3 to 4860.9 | 31.38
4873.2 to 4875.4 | 29.6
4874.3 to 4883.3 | 23.72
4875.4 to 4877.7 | 31.15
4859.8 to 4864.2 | 26.85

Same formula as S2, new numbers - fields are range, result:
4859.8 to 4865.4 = 40.07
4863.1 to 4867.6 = 37.74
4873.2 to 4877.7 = 35.75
